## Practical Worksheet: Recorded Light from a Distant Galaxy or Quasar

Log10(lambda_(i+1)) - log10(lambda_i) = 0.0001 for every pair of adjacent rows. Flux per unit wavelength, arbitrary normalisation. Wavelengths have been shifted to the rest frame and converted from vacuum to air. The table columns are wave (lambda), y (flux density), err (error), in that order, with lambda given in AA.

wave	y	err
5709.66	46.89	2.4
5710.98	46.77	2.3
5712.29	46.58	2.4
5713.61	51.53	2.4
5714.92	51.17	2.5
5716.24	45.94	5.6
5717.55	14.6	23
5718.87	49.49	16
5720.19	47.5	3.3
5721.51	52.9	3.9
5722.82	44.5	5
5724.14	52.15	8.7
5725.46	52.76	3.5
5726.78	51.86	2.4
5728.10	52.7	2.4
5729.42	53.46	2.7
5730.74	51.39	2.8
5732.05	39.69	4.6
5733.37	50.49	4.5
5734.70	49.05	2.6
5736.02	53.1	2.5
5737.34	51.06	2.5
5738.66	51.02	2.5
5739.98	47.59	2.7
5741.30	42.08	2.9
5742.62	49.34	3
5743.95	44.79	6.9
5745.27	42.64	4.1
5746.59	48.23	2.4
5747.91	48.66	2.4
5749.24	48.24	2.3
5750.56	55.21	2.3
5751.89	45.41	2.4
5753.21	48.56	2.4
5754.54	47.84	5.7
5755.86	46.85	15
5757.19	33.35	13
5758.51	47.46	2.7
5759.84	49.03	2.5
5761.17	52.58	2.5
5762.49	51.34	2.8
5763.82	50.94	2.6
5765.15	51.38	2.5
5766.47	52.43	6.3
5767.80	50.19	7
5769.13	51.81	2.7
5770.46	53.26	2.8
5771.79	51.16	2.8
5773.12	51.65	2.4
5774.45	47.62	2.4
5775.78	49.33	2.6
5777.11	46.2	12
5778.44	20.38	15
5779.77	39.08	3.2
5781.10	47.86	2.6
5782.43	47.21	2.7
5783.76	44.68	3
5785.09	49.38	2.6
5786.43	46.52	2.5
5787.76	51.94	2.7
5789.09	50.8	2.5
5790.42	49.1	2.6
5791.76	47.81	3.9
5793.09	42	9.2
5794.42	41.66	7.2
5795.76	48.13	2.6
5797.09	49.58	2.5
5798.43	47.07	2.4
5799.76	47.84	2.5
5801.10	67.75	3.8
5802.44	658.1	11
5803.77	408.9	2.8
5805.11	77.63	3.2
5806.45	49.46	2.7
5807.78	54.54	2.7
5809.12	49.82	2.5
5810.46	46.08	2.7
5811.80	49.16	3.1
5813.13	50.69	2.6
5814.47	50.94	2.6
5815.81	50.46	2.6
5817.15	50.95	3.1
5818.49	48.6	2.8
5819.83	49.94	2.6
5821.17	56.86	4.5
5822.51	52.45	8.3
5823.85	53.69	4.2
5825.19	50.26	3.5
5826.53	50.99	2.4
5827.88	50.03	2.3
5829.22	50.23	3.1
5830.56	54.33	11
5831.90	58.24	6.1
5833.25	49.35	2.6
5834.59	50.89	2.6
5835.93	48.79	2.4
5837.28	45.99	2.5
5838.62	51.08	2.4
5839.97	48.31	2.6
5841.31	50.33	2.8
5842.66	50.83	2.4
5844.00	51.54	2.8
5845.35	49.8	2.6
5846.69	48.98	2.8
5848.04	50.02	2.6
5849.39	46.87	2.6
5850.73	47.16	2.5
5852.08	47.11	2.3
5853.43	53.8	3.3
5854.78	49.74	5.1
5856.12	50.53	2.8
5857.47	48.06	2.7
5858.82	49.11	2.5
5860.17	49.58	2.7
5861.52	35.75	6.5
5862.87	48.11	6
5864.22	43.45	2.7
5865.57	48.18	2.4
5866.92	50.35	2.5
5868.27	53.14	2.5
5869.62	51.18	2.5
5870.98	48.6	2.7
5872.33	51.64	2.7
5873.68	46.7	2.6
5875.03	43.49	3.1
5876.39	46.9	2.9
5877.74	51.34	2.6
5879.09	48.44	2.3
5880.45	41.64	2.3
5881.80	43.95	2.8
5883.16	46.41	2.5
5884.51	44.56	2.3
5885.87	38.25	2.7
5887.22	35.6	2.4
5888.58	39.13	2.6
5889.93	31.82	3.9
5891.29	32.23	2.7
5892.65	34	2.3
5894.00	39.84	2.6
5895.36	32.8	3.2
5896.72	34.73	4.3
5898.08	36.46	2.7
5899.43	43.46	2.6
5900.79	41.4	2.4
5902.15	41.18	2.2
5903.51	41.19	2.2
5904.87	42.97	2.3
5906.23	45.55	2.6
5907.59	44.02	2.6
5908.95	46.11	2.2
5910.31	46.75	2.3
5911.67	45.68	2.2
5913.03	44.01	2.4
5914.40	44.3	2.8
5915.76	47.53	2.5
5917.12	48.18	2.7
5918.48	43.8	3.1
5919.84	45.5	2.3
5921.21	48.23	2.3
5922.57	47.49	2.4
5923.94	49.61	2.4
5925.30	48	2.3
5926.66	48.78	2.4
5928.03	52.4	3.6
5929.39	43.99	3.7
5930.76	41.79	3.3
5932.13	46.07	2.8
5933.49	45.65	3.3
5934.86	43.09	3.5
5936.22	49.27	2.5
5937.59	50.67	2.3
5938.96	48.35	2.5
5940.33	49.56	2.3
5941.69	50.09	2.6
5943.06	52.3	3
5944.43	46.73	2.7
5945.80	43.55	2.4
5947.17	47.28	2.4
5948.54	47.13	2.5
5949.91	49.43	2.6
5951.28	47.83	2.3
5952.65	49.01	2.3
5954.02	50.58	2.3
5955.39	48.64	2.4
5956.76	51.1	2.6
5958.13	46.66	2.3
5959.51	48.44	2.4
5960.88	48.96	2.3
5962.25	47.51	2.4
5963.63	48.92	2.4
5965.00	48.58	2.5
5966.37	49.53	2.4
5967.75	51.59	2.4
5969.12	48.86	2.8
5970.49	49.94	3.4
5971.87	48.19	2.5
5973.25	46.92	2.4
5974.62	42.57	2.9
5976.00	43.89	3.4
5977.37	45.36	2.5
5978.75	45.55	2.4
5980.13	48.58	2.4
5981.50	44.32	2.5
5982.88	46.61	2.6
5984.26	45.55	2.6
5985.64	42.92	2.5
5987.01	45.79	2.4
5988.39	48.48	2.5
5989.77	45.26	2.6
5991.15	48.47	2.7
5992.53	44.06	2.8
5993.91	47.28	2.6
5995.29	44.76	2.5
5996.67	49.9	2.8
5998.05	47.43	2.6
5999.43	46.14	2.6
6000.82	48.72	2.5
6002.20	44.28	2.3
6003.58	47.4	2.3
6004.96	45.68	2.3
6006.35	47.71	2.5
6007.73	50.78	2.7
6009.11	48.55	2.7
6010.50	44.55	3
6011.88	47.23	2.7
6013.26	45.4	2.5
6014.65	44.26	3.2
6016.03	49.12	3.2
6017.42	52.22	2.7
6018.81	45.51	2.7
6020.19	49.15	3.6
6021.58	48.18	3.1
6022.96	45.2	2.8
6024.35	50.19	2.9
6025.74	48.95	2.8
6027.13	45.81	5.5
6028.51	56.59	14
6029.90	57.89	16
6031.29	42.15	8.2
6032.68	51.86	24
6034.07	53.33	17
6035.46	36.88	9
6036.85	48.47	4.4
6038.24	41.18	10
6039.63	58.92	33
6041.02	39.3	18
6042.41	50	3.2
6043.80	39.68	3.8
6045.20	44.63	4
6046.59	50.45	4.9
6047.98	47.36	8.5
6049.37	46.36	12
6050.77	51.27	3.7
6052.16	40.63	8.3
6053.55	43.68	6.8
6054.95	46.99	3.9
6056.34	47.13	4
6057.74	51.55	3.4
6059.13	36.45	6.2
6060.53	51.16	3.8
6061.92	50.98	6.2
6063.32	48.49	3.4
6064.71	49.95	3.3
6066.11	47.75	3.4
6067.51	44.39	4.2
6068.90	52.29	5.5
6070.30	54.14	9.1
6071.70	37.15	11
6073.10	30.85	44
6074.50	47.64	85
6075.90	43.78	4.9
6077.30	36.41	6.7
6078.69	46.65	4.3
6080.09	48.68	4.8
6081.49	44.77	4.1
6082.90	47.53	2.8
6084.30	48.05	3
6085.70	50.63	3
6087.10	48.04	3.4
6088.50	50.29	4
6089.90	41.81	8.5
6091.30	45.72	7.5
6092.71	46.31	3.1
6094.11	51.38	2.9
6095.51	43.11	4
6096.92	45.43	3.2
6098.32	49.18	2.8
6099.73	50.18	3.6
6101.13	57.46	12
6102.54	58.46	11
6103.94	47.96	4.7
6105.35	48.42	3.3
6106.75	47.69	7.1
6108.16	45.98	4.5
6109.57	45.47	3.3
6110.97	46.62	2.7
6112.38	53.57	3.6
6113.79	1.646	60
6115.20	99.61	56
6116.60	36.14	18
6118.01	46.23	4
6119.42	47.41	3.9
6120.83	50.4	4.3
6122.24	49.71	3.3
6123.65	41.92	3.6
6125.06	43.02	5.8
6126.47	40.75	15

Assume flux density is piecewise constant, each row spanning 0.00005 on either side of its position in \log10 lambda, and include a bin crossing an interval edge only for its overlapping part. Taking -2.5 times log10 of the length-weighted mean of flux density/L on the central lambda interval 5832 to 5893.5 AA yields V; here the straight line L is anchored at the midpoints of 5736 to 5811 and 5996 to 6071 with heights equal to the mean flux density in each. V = 0.27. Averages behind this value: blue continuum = 65.9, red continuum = 47.7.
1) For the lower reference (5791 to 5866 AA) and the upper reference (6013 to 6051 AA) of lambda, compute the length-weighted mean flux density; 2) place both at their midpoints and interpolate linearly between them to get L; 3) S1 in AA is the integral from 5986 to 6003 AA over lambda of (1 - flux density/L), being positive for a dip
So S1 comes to 1.6 AA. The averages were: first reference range 67.4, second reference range 47.8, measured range 46.7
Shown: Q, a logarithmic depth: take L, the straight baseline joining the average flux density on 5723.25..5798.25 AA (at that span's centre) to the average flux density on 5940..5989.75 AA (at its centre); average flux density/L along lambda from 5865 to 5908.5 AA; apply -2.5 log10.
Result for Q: 0.12 mag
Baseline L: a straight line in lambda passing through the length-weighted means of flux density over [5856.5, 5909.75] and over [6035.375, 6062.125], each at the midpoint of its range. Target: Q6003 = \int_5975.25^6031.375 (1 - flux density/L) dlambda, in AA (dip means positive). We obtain -2.2 AA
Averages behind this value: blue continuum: 43.4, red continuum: 46.3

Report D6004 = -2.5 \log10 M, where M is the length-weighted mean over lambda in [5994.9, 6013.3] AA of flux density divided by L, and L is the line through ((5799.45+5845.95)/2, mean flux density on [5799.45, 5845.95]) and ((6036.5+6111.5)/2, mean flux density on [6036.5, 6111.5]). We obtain 0.19 mag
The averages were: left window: 79.7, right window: 46.9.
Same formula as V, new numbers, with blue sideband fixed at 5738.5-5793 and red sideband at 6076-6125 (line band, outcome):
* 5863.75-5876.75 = -0.02 mag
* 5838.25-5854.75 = -0.05 mag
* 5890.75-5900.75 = 0.28 mag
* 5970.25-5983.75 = 0.03 mag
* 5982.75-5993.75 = 0.04 mag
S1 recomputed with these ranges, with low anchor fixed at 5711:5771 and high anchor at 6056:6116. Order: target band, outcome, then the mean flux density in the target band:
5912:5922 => 0.4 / 45.9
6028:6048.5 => -0.1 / 47.8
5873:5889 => 1.3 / 43.9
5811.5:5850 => -2.2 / 50.7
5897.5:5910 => 1.4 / 42.7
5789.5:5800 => 0.3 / 46.7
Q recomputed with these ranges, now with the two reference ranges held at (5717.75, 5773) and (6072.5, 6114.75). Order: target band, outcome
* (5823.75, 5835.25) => -0.08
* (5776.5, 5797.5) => 0.08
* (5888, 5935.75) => 0.10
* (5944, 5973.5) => -0.03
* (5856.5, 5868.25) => 0.02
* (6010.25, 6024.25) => -0.02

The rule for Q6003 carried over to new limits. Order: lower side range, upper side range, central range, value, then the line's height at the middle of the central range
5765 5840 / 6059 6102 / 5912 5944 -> 5.9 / 58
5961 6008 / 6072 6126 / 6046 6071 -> -0.5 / 46.9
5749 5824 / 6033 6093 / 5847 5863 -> 3.5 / 61.5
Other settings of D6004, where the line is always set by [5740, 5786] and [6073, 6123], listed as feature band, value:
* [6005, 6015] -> 0.01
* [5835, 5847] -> -0.05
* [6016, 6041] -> -0.03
